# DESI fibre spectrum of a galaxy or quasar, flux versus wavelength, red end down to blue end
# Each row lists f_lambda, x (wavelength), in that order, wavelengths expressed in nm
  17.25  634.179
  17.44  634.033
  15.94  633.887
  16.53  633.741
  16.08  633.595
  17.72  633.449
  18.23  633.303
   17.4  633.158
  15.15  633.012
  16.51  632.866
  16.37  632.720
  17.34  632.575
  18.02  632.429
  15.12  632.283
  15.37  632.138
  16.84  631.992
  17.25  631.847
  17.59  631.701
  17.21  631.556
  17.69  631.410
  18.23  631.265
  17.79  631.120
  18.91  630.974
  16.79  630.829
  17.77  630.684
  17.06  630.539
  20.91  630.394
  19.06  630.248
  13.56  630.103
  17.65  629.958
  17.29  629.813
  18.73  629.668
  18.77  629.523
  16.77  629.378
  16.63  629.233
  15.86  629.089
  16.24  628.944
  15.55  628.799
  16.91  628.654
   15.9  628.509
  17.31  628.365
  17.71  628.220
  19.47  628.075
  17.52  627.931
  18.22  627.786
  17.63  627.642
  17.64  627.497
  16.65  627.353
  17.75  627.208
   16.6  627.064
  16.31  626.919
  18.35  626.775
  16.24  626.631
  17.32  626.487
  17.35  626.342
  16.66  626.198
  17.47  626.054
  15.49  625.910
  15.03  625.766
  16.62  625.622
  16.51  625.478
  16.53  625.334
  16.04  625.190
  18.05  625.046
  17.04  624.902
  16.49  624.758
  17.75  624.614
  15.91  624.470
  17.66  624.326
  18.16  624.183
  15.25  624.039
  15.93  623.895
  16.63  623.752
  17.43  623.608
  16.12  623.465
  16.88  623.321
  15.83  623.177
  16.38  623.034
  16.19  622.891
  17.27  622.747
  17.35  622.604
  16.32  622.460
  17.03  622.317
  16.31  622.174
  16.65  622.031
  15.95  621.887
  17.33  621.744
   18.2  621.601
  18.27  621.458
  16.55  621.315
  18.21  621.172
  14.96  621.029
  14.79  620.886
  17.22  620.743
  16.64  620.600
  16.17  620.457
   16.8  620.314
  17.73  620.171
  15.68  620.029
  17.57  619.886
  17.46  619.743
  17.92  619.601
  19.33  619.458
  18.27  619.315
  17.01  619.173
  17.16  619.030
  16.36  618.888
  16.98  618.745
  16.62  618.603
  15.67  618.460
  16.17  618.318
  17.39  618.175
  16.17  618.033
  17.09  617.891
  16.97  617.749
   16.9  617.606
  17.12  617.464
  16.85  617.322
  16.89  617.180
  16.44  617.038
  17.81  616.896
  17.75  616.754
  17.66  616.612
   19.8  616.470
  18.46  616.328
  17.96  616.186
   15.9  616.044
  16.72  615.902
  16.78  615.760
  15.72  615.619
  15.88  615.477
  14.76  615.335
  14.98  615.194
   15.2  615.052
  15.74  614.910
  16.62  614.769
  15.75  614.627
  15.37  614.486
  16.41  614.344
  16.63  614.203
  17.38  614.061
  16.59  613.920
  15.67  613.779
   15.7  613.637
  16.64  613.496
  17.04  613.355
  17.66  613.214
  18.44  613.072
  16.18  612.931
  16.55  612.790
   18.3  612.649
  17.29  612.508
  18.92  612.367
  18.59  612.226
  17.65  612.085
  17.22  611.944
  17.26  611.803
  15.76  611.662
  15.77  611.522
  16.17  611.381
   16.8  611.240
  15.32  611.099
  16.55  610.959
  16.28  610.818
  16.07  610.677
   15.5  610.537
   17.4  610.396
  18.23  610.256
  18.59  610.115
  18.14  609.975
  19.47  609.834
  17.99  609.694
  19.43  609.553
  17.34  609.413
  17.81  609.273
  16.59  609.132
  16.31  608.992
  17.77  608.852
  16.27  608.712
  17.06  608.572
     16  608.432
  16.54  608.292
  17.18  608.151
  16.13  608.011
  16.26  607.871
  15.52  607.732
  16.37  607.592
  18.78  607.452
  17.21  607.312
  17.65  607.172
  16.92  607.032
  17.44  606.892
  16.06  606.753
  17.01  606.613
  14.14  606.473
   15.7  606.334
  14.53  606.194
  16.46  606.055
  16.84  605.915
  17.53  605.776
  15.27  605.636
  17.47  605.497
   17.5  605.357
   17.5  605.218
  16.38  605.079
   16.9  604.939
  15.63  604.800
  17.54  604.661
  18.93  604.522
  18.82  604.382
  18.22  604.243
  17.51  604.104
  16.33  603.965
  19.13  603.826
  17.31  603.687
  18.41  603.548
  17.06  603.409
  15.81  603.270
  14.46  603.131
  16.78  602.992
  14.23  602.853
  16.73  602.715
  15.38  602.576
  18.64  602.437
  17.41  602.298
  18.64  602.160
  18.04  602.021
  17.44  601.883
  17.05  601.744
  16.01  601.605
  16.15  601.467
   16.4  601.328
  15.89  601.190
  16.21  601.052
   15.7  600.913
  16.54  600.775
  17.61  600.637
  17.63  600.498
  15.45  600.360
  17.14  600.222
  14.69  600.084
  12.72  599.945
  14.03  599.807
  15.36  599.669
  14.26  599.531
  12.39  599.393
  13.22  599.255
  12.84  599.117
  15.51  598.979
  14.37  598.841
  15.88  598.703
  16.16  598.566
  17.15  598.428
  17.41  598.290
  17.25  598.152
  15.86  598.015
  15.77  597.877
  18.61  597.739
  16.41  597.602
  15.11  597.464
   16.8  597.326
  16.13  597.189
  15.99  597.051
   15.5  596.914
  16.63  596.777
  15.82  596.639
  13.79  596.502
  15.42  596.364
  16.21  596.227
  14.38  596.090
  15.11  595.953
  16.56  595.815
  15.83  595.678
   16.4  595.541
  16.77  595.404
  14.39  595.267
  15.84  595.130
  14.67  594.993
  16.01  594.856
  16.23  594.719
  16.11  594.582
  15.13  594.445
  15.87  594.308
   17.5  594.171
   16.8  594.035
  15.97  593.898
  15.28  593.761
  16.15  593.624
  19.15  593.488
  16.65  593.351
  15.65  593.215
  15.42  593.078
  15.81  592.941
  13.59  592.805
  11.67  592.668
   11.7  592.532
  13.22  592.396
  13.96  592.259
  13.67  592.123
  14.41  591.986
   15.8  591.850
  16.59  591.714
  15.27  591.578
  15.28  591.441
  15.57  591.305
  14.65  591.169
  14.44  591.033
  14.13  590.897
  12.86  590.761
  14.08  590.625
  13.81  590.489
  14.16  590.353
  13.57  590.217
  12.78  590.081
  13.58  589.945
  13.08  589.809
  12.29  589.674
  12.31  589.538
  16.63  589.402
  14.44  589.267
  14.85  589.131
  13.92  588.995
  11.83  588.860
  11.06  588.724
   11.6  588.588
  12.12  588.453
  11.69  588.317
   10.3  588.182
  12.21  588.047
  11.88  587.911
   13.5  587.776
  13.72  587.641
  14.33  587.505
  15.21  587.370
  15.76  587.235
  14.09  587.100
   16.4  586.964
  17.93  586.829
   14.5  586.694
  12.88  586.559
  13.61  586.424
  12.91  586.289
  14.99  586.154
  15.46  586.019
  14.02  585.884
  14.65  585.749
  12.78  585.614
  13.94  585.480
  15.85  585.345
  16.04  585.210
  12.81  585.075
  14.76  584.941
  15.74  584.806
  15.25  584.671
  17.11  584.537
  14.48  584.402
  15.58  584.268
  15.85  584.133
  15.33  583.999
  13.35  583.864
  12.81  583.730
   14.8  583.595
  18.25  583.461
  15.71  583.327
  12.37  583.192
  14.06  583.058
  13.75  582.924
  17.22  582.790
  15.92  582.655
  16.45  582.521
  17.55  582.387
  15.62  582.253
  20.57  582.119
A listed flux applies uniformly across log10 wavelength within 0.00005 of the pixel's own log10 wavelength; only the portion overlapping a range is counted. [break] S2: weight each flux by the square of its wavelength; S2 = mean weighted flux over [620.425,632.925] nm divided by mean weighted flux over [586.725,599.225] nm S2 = 1.3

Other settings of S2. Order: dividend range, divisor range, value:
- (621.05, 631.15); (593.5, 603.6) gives 1.17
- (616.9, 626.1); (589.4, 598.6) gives 1.20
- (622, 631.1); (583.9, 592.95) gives 1.37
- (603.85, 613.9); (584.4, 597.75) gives 1.22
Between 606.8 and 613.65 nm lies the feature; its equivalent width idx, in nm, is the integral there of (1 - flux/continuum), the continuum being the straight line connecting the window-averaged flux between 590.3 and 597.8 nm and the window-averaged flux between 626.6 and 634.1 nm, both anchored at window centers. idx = -0.40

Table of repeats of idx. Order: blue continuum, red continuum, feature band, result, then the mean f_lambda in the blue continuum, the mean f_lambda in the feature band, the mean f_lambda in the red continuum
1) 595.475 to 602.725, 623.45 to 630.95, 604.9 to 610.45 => -0.24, 15.9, 17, 17.1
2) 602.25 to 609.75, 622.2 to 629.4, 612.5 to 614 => 0.00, 16.9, 16.9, 16.8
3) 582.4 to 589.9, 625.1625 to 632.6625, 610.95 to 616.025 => -0.14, 14.3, 16.5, 17.1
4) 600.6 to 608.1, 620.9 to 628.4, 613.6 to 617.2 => 0.06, 16.8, 16.6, 16.9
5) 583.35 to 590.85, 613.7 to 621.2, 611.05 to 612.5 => -0.07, 14.1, 17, 16.7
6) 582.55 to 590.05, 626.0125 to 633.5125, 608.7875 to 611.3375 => -0.23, 14.2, 17.3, 17.2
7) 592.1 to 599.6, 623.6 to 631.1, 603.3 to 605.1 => -0.18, 15.5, 17.5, 17.1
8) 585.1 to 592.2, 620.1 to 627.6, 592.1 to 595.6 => -0.24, 14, 15.4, 16.8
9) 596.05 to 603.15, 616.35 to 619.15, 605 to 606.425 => -0.02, 15.9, 16.5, 17.1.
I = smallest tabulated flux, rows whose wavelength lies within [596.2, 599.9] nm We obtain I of 12.39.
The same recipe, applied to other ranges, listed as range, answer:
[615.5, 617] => 15.72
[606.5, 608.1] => 15.52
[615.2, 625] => 14.76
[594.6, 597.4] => 13.79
